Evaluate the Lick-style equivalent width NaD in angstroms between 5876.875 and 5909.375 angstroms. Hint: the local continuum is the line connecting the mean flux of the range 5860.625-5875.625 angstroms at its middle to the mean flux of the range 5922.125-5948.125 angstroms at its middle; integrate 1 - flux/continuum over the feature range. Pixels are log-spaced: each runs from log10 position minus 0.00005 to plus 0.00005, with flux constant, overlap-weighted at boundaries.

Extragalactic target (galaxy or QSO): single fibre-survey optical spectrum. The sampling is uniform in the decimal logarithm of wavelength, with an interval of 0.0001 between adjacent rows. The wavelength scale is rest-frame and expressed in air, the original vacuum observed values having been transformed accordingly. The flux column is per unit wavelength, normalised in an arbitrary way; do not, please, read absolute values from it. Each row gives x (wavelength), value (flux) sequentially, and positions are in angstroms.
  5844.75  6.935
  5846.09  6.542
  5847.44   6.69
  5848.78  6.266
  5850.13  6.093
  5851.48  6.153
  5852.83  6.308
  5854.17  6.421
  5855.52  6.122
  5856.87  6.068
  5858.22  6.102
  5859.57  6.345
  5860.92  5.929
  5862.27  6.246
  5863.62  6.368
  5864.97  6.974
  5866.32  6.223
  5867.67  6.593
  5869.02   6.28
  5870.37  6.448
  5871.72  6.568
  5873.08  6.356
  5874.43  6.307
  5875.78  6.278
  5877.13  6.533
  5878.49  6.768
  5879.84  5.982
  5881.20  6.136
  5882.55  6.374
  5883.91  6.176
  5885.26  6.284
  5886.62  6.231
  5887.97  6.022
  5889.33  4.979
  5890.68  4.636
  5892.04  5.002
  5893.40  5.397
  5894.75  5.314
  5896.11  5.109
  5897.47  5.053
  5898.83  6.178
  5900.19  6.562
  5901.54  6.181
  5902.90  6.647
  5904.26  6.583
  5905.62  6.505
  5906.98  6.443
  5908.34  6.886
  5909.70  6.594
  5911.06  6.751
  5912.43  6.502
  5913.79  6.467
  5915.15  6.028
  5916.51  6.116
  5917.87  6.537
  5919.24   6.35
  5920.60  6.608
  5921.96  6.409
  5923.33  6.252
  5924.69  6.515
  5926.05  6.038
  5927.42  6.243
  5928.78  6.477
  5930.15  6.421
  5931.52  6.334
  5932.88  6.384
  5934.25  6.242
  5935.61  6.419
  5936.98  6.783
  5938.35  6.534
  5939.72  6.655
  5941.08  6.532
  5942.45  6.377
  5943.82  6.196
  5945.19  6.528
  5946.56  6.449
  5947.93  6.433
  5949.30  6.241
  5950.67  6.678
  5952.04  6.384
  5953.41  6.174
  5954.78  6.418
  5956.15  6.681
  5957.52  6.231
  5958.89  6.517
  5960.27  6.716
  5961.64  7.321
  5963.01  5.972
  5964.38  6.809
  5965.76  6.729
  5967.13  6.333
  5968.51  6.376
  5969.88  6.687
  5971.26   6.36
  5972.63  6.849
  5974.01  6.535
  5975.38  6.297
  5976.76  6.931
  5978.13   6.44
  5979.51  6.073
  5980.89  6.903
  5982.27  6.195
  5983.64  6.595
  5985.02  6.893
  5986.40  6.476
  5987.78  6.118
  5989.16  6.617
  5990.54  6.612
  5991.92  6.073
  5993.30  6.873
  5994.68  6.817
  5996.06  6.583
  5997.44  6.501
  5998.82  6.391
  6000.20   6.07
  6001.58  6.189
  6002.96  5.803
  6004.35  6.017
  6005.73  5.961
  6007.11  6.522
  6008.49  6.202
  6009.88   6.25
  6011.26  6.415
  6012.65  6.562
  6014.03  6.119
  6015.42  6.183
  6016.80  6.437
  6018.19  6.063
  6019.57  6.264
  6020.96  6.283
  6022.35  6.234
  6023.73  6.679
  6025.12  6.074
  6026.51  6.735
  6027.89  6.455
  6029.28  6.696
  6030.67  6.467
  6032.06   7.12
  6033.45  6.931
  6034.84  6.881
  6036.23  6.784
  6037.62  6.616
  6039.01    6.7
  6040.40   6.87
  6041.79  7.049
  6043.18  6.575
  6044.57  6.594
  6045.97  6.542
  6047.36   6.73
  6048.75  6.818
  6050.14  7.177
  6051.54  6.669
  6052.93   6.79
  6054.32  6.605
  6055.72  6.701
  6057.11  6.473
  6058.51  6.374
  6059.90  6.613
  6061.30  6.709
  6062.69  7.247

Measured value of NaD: 2.1 angstroms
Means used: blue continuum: 6.4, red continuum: 6.41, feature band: 6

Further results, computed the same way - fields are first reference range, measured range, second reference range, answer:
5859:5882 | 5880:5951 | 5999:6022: 1.09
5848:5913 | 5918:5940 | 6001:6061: -0.46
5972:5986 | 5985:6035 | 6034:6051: 1.95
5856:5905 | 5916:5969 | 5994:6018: -2.22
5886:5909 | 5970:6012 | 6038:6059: -0.22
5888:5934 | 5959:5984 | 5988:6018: -1.18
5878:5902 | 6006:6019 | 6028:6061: 0.47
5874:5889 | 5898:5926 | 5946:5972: -0.40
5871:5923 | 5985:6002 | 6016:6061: 0.02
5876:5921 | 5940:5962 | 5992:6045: -0.74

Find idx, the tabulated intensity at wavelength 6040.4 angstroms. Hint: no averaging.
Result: 6.87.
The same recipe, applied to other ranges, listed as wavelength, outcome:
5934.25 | 6.242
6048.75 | 6.818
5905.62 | 6.505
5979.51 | 6.073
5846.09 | 6.542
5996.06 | 6.583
